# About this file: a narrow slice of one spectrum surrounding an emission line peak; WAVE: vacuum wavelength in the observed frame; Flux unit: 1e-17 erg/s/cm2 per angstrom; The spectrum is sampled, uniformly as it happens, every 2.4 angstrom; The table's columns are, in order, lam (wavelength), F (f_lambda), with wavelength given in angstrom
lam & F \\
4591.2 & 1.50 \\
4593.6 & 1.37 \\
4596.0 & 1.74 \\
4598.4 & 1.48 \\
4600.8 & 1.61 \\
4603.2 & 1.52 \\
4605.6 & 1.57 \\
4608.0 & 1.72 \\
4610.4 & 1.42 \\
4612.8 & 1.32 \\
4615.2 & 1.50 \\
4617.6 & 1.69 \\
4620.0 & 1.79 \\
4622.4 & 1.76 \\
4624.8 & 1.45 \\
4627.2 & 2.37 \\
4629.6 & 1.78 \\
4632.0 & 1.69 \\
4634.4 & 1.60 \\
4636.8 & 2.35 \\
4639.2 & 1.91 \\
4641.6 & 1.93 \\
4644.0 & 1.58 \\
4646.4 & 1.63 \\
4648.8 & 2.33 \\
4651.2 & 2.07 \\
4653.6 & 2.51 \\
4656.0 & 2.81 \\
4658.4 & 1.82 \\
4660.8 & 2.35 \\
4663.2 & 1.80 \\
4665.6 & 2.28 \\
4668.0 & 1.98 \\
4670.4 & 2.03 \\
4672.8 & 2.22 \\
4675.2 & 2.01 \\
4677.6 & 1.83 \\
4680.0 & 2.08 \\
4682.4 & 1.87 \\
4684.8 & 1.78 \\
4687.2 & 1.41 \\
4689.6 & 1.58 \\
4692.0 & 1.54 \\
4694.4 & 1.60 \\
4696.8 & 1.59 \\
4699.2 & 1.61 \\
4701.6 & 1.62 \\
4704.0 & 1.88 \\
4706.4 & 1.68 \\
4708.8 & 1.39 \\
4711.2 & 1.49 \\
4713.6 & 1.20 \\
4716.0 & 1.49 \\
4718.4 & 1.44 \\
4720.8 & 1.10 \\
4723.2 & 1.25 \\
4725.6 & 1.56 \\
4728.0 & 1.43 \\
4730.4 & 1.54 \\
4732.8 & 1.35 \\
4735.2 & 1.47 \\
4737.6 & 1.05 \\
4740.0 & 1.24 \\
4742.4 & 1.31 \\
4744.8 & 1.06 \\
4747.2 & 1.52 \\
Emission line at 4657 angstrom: C III] 1909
